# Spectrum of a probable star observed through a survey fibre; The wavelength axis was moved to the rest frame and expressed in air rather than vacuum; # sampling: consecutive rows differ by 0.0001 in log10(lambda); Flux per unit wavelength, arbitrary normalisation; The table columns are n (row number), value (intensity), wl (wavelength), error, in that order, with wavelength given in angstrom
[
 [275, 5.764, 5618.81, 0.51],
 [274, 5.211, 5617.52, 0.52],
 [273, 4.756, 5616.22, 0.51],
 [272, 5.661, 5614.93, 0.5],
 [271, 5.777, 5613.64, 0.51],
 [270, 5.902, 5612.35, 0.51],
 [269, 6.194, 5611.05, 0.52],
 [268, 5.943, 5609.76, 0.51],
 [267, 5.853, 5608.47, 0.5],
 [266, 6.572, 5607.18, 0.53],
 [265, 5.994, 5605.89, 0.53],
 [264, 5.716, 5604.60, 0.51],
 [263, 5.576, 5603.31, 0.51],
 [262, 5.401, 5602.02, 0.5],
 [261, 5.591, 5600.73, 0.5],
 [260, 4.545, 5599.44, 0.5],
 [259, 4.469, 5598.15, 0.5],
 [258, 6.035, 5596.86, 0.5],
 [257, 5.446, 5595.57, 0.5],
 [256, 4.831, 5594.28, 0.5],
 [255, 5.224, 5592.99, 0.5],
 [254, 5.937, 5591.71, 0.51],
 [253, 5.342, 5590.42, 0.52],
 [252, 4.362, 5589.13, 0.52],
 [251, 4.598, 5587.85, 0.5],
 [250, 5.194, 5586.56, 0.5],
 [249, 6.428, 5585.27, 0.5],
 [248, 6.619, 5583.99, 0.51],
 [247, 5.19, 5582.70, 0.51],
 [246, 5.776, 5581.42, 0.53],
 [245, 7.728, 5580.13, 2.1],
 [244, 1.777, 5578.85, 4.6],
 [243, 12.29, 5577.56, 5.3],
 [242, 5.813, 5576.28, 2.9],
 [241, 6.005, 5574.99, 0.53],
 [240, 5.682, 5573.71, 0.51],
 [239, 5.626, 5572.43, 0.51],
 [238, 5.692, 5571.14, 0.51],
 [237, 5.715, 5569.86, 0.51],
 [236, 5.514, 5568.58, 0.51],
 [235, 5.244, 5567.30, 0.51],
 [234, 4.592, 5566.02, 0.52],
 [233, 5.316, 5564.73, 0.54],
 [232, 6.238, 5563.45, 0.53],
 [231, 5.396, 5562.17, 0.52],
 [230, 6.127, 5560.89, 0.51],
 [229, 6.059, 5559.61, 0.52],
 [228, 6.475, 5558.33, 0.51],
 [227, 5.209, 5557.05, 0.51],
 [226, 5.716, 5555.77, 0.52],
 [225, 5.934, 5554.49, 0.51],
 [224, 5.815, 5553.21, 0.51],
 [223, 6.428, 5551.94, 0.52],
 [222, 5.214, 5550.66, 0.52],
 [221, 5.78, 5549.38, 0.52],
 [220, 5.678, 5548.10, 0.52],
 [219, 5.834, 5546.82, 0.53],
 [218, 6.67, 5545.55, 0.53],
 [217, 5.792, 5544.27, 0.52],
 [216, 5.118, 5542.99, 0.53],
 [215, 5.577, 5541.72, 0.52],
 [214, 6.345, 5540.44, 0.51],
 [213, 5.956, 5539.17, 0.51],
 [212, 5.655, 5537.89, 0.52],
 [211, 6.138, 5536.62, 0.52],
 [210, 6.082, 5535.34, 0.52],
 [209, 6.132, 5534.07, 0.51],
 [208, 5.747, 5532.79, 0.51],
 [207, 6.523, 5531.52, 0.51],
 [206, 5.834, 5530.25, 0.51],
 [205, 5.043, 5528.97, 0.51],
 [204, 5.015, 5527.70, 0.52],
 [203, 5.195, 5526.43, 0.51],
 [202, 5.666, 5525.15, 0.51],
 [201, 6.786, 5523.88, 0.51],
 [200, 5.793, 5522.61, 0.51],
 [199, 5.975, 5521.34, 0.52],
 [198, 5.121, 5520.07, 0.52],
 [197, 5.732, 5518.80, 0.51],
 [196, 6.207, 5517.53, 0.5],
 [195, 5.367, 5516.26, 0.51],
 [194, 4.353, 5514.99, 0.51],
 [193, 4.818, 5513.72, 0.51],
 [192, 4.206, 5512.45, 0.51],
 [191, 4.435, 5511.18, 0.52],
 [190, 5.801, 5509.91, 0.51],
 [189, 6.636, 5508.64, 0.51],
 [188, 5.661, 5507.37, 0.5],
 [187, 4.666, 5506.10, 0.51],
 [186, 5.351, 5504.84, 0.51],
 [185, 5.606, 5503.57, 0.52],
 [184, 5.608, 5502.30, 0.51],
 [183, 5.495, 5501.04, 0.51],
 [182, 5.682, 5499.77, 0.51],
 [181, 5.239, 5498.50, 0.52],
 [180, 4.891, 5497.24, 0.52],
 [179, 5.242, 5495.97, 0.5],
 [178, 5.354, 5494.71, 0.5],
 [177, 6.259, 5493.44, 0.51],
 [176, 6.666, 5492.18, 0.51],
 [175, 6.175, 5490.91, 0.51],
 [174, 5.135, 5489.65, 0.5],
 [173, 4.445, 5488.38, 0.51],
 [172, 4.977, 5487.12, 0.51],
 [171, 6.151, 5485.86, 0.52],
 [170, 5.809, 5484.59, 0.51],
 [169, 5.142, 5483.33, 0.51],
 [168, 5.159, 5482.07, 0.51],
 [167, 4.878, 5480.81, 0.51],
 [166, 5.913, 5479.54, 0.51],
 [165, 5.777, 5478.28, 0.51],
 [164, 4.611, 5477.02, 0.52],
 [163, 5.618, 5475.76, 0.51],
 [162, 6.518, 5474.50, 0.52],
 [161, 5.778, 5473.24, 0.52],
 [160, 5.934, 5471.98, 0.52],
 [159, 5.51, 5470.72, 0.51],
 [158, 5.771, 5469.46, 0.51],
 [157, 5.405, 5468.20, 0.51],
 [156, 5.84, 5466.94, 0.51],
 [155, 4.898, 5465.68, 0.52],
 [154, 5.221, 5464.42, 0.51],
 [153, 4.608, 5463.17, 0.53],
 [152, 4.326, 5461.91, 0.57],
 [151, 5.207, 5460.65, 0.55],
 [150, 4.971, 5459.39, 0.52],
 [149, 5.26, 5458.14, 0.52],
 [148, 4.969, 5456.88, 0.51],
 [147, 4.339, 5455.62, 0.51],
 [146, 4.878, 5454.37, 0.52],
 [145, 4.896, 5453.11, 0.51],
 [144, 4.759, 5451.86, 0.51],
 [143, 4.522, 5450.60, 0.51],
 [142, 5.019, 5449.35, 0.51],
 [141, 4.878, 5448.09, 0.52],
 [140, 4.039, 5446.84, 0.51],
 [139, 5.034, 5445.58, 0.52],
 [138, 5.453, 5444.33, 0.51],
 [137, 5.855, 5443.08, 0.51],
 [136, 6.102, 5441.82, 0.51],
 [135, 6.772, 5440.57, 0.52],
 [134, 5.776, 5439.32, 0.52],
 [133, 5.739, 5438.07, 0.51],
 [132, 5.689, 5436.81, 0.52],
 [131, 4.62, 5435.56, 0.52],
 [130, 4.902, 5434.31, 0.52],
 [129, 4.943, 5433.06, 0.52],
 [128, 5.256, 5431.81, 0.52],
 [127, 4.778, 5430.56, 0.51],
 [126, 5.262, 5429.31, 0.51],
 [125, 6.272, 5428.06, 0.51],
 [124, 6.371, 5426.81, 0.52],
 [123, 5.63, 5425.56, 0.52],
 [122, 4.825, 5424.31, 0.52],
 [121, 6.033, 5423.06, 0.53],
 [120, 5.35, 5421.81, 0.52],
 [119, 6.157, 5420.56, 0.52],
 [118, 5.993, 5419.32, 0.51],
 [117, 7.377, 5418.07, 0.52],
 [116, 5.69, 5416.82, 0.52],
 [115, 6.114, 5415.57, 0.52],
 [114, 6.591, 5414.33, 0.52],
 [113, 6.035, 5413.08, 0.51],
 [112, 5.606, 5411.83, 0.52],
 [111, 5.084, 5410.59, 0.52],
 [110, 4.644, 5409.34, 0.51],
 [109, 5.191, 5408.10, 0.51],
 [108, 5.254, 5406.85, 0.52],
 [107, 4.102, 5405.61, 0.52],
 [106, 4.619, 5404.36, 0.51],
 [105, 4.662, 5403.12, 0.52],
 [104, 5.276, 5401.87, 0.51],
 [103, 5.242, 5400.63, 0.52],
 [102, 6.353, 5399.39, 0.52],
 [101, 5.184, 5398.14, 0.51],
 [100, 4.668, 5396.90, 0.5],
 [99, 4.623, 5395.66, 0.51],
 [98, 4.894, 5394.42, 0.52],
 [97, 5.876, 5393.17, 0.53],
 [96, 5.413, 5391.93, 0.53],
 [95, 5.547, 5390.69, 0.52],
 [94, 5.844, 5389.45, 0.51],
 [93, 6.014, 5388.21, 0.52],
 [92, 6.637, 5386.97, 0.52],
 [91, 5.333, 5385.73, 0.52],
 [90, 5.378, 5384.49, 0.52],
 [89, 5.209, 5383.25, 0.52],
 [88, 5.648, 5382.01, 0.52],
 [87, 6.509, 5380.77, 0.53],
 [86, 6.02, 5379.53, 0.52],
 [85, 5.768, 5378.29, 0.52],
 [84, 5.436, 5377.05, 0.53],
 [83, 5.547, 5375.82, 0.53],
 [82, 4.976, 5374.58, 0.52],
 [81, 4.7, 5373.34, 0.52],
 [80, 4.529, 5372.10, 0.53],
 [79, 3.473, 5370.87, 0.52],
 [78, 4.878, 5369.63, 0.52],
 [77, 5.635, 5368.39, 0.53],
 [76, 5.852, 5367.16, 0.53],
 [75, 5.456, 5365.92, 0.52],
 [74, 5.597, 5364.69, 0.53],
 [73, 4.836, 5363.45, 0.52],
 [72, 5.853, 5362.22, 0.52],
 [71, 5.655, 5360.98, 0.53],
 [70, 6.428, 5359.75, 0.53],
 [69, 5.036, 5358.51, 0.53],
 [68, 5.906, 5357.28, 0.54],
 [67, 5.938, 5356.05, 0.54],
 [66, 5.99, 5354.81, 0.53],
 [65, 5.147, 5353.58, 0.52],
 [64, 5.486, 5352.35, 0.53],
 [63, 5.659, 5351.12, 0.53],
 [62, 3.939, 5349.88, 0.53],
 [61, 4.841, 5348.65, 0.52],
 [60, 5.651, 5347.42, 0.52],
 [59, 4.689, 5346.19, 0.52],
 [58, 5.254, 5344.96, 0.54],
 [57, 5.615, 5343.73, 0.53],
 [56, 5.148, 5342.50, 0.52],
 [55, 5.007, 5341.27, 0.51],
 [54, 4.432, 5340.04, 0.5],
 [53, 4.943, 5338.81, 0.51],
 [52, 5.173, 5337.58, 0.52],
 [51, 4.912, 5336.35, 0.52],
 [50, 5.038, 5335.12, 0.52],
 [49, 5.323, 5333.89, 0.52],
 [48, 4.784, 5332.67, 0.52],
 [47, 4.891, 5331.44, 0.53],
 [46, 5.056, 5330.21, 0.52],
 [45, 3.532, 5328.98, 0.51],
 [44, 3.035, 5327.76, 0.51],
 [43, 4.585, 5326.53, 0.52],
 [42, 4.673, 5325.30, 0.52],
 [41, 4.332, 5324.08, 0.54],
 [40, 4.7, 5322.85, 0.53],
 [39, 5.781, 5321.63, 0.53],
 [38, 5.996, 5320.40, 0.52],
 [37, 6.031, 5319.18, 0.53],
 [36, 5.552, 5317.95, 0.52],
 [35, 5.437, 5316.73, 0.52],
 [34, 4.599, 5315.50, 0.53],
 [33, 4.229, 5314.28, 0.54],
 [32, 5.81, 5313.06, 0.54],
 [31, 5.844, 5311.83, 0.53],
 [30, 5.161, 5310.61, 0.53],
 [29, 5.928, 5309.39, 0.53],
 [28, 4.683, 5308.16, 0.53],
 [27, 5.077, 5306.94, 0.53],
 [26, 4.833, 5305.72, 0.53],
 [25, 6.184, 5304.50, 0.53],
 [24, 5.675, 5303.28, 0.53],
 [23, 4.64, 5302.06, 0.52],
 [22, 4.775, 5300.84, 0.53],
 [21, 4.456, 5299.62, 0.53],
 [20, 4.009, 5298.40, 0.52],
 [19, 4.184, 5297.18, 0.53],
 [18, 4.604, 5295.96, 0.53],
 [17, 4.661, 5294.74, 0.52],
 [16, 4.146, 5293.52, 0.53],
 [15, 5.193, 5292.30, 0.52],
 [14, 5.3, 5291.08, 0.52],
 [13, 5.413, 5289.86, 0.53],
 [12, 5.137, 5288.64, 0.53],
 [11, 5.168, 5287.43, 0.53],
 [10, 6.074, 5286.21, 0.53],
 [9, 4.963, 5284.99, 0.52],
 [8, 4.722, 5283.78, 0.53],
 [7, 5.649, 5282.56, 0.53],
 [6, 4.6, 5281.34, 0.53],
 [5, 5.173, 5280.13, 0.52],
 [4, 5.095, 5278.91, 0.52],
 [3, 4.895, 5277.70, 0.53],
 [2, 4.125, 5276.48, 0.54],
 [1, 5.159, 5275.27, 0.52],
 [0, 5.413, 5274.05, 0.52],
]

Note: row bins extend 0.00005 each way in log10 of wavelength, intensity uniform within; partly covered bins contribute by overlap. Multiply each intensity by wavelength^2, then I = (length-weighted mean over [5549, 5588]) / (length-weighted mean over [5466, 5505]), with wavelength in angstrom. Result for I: 1.09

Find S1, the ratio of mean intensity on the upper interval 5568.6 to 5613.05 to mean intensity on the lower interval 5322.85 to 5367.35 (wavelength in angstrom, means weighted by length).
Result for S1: 1.13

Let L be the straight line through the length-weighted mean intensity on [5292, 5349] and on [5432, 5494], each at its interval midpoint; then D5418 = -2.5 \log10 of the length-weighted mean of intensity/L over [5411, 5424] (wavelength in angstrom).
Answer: -0.162 mag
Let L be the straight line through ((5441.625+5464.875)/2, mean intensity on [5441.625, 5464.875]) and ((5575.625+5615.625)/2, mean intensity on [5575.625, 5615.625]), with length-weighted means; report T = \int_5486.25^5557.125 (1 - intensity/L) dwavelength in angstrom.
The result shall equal -3.80 angstrom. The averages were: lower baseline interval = 4.94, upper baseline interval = 5.73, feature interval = 5.61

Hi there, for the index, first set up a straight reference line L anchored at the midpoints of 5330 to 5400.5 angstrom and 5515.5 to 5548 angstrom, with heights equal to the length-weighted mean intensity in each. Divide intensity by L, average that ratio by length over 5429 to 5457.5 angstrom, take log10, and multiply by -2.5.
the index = 0.08 mag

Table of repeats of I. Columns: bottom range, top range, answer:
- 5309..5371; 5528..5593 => 1.22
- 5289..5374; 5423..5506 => 1.11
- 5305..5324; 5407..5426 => 1.13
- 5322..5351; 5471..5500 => 1.22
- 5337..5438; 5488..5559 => 1.10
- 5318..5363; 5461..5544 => 1.14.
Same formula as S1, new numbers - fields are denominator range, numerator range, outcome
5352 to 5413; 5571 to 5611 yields 1.07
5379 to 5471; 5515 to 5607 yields 1.06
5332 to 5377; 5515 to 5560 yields 1.11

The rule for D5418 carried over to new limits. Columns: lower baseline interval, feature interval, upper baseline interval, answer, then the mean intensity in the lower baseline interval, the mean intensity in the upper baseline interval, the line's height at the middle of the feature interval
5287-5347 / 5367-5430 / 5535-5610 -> -0.05 mag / 4.97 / 5.74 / 5.22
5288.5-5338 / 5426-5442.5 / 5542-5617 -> -0.06 mag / 4.96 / 5.71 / 5.3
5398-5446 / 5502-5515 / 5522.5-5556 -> 0.11 mag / 5.54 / 5.83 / 5.76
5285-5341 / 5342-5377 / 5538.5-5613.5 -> -0.04 mag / 4.98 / 5.74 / 5.11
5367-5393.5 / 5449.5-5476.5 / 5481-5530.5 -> 0.05 mag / 5.45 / 5.45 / 5.45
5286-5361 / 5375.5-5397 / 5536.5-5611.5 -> -0.07 mag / 5.08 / 5.74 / 5.24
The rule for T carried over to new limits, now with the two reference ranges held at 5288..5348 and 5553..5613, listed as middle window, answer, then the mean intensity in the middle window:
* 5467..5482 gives -0.5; 5.6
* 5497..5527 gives 0.5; 5.44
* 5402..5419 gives -0.7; 5.46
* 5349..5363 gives -1.2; 5.53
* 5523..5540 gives -0.8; 5.83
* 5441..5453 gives 0.6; 5.09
